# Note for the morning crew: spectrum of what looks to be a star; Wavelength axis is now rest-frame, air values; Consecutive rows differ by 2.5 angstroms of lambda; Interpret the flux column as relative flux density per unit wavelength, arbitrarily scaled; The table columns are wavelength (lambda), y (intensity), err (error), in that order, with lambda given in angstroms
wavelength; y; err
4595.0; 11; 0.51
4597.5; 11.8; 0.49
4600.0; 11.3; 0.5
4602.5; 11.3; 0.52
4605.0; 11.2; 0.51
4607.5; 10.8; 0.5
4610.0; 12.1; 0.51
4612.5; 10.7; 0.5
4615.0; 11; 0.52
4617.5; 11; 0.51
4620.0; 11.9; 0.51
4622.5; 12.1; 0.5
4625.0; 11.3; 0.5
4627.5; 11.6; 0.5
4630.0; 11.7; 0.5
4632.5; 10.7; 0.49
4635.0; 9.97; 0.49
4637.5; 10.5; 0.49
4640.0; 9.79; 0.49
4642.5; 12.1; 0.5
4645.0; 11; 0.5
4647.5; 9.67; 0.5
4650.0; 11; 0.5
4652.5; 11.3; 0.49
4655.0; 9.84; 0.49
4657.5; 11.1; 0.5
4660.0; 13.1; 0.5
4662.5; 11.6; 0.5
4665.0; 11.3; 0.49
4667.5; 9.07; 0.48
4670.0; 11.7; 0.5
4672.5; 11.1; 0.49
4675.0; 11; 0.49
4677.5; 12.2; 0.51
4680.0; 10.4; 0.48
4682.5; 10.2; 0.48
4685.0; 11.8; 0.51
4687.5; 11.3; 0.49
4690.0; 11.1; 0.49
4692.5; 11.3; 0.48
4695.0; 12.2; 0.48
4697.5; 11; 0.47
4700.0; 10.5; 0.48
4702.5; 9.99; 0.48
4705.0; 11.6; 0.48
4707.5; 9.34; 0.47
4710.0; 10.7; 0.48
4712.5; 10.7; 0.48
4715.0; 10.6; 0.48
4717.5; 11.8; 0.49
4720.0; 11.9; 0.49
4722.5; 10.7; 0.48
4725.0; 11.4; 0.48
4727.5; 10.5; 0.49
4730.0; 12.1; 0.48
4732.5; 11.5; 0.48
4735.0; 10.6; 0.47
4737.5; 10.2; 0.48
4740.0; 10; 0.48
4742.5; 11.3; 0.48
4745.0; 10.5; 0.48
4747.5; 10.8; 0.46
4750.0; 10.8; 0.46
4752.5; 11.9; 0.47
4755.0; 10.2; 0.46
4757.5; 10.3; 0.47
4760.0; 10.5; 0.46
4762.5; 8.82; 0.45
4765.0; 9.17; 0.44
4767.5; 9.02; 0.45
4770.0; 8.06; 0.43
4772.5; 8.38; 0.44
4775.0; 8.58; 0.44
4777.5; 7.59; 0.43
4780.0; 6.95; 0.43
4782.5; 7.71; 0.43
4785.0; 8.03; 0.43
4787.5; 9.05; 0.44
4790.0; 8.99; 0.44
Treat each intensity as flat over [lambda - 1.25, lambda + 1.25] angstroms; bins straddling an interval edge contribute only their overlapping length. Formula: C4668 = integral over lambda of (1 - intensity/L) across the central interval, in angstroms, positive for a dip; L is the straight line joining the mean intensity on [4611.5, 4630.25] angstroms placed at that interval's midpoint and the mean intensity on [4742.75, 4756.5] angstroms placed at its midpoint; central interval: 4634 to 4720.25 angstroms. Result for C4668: 1.6 angstroms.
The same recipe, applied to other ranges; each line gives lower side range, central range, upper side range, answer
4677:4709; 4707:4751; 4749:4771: -2.2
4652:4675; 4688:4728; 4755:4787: -3.5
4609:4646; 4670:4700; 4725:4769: -1.1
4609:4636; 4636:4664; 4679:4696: 0.6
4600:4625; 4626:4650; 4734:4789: 0.5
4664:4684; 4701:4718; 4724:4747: 0.4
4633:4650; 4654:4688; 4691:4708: -1.2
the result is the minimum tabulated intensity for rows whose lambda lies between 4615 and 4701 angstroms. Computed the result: 9.07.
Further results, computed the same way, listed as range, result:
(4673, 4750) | 9.34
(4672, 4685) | 10.2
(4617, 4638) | 9.97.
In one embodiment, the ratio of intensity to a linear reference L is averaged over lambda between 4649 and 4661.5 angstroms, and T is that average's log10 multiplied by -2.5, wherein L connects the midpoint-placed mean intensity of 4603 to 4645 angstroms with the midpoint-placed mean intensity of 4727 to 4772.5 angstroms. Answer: -0.03 mag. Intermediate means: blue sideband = 11.2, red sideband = 10.3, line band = 11.3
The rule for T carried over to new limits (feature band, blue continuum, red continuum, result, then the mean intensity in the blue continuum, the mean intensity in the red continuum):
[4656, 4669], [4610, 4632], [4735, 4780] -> -0.030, 11.4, 9.72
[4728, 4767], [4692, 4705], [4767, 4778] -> -0.143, 11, 8.33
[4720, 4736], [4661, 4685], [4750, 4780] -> -0.125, 11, 9.28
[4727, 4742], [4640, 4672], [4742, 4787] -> -0.111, 11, 9.33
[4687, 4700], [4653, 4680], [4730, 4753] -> -0.023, 11.2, 10.9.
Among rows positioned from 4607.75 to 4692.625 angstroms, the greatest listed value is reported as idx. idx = 13.1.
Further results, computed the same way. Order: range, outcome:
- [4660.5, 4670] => 11.7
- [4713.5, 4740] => 12.1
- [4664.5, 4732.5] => 12.2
